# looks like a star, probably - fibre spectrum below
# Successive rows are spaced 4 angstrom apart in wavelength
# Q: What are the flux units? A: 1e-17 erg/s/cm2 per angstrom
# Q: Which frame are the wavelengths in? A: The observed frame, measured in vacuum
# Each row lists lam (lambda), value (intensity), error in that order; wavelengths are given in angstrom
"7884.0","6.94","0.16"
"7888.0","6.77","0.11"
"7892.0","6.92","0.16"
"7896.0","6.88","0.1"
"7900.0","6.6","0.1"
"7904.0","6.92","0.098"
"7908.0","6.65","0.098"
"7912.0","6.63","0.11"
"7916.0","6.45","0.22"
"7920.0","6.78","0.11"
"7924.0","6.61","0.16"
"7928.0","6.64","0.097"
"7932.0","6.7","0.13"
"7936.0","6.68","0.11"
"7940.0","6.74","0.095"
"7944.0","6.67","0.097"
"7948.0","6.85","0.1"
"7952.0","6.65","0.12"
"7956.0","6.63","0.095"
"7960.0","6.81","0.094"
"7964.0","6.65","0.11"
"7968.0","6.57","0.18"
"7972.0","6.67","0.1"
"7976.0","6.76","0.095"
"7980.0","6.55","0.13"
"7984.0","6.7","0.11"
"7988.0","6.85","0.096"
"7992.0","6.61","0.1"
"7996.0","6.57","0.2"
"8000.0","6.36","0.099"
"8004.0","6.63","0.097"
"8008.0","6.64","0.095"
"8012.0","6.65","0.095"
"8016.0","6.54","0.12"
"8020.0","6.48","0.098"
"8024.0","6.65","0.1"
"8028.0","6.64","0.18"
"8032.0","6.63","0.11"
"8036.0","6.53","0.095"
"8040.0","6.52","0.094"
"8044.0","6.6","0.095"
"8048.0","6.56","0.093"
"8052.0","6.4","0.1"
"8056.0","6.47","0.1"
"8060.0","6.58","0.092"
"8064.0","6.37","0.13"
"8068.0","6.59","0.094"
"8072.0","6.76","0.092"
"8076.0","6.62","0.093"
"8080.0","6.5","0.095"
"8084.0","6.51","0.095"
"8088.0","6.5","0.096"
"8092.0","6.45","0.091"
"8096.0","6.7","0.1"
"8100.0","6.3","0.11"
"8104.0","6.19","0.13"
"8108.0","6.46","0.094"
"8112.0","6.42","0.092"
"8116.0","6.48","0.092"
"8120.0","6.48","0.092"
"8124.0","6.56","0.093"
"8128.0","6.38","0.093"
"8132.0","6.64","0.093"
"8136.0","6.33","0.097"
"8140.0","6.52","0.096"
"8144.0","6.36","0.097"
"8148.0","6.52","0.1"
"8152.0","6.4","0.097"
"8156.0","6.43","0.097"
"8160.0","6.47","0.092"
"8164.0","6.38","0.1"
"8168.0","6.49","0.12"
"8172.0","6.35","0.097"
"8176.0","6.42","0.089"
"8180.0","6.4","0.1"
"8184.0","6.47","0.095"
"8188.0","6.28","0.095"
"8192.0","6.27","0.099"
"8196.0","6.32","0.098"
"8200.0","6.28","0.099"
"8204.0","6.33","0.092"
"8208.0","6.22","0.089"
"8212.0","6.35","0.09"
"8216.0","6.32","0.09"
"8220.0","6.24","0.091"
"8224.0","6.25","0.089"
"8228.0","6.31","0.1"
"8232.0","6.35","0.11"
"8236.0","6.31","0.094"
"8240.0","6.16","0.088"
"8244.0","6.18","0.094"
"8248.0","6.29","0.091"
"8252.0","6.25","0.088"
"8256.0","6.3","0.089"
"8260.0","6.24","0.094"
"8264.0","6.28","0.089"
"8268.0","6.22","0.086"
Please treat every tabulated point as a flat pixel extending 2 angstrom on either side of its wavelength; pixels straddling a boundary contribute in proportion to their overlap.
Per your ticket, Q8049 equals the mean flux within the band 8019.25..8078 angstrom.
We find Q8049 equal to 6.56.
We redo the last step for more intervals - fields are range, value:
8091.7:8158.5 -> 6.45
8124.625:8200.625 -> 6.41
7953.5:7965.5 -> 6.7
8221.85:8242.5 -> 6.27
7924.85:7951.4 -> 6.71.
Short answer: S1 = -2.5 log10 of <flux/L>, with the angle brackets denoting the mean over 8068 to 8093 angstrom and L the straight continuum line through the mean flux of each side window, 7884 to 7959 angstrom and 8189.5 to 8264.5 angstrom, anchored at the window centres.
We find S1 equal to -0.013 mag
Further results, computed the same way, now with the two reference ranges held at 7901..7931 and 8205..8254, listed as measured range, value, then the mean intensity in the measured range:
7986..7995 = -0.02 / 6.71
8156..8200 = -0.01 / 6.38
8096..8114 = 0.01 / 6.38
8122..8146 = -0.01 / 6.46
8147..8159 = -0.01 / 6.45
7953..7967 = -0.01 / 6.68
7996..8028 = 0.00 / 6.57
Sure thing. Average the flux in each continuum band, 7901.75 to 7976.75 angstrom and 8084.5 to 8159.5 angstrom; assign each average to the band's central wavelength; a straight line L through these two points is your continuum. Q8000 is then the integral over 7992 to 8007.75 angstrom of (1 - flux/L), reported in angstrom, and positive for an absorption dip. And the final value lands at 0.2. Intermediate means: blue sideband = 6.69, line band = 6.54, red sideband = 6.45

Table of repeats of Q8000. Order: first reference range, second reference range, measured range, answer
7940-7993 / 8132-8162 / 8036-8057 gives 0.2 angstrom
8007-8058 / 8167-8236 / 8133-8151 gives -0.1 angstrom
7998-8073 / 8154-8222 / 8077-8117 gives 0.1 angstrom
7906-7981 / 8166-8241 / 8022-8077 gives -0.3 angstrom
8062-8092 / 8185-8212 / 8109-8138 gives -0.1 angstrom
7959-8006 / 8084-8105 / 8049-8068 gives 0.1 angstrom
